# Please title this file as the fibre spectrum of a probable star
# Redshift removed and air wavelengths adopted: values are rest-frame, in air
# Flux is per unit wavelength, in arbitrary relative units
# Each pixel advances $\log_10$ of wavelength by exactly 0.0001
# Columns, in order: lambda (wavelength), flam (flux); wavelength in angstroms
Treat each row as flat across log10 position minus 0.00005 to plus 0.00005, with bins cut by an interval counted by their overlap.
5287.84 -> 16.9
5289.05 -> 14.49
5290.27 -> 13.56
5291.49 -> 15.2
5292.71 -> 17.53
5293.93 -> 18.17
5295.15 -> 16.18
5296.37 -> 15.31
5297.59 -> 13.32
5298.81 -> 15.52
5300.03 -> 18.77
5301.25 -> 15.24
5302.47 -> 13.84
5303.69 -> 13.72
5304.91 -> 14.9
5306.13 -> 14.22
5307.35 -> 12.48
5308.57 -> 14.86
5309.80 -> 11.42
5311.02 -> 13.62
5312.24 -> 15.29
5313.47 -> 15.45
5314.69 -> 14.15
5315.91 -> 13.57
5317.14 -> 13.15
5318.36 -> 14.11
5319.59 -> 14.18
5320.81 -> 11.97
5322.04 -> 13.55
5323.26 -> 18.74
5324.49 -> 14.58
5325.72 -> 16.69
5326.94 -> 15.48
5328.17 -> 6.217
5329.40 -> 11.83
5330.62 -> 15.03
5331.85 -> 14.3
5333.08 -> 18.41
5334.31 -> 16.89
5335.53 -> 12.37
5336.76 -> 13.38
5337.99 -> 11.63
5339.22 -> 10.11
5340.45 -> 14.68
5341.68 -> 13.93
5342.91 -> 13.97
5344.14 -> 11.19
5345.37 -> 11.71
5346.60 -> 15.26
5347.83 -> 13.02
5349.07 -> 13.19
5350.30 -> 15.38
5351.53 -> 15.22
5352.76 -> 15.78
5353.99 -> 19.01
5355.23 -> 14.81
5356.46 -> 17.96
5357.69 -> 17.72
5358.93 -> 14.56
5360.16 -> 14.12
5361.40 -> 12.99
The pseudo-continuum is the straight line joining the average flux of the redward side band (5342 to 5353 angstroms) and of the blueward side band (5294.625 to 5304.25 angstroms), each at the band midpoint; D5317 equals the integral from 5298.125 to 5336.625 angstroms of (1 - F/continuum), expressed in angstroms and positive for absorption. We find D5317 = 1.0 angstroms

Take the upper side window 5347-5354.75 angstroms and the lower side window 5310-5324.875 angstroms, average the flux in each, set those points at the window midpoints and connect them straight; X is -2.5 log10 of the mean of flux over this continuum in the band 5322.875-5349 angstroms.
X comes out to 0.08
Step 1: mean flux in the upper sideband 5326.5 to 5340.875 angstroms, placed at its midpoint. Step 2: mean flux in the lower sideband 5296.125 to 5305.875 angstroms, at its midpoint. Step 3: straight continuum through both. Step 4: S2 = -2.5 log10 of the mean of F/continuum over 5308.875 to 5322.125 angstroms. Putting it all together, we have 0.04 mag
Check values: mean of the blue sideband 15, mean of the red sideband 13.3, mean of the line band 13.7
